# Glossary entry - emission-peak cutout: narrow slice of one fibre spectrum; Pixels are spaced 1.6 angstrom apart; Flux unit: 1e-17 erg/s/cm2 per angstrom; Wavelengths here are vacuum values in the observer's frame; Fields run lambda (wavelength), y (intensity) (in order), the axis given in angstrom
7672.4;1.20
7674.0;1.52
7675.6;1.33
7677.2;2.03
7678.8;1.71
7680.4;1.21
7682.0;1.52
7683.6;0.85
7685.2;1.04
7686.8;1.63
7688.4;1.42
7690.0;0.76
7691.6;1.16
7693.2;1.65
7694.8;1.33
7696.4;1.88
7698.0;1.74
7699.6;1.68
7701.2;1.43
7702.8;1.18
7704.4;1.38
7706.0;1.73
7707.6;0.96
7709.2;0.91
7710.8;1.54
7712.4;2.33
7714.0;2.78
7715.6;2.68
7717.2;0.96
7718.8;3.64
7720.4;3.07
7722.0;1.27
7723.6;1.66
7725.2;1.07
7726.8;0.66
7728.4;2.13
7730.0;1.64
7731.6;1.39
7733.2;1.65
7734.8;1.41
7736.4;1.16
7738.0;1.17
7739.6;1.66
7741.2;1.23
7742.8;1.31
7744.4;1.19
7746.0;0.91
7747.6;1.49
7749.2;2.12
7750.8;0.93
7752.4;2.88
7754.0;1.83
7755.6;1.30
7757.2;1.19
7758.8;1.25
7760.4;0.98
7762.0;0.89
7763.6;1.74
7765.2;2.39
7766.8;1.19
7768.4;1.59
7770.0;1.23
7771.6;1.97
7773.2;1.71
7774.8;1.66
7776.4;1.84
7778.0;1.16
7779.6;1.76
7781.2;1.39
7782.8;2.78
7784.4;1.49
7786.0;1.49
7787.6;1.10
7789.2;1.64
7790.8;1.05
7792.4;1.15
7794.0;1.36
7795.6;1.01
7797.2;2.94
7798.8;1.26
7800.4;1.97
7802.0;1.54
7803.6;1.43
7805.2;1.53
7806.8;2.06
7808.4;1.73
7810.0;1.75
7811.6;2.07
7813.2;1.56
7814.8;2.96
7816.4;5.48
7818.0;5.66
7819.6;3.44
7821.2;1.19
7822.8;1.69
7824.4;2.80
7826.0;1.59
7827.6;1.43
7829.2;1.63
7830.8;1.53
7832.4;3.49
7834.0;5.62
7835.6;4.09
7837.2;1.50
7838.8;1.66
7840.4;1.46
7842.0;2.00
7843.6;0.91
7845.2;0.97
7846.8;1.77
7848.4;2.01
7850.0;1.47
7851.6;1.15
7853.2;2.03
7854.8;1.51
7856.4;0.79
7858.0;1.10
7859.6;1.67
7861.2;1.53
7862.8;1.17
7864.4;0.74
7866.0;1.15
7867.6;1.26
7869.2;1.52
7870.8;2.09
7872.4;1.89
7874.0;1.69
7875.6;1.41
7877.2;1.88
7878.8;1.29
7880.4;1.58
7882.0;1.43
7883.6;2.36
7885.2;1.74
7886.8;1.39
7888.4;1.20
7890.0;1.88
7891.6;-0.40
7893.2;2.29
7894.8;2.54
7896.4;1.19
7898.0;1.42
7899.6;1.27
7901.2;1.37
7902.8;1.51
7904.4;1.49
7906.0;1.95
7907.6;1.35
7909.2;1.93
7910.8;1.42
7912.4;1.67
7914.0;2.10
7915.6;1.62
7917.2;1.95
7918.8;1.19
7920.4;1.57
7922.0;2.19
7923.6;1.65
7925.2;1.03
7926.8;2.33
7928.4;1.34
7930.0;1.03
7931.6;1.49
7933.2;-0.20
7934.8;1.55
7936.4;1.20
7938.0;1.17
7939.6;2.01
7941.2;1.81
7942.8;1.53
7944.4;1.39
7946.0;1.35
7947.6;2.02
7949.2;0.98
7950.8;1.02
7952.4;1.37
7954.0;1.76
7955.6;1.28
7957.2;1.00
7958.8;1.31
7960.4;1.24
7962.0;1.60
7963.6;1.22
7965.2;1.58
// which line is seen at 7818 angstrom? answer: [S II] 6716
